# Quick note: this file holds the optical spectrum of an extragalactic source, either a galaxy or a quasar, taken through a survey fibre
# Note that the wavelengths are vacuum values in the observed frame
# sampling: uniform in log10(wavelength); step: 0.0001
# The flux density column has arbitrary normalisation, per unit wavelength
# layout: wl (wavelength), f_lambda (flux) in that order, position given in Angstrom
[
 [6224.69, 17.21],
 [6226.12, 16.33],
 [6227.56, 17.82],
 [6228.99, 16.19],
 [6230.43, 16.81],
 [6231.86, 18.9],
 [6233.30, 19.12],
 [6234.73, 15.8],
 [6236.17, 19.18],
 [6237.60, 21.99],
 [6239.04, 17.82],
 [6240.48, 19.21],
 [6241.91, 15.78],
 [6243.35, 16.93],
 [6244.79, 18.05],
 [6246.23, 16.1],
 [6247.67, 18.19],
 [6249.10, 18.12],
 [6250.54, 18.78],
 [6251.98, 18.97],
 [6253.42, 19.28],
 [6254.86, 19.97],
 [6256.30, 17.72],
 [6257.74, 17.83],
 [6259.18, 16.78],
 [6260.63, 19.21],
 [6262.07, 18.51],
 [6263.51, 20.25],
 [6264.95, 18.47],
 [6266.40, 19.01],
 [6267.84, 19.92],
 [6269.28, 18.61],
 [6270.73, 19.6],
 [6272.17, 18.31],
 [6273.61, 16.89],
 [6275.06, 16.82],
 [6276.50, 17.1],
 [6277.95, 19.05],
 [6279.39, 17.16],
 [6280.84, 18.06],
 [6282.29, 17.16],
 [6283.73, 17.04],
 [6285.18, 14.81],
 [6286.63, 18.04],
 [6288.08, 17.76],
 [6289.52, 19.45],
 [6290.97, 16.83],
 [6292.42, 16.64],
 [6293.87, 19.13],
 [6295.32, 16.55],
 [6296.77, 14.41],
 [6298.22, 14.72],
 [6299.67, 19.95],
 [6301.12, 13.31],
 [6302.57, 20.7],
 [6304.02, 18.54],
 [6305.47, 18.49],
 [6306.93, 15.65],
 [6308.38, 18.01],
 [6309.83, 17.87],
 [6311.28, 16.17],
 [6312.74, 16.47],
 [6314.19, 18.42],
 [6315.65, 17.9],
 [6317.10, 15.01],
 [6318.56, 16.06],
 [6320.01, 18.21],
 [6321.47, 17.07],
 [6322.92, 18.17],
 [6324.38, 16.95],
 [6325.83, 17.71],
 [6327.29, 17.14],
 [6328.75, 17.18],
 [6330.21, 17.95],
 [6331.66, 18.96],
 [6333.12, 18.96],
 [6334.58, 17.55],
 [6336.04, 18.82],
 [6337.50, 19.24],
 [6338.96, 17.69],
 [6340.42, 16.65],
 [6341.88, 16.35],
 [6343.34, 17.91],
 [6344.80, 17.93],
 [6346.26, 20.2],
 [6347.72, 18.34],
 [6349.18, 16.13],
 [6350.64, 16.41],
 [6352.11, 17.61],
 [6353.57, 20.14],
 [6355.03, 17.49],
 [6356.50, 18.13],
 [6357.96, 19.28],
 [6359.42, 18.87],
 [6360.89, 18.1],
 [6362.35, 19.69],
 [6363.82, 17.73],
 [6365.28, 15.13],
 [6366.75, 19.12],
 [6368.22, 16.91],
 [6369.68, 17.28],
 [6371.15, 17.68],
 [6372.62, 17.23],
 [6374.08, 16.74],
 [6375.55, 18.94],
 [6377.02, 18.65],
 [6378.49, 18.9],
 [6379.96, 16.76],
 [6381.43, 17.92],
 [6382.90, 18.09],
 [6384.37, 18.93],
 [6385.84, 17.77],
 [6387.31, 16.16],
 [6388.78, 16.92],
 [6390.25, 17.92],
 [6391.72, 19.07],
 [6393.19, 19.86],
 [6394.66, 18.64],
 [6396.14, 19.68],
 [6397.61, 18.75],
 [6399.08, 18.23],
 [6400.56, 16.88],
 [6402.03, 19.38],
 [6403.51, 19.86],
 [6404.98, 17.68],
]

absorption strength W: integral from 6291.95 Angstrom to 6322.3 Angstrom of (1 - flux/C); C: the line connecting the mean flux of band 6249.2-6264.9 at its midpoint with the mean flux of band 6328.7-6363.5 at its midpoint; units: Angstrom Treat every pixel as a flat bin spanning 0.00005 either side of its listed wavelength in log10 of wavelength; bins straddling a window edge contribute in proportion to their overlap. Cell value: 2.1 Angstrom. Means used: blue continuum 18.7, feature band 17.1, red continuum 18.2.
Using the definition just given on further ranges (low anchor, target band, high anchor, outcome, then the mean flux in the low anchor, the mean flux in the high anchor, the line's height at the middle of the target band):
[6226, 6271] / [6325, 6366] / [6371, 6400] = 0.5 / 18.3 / 18.1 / 18.2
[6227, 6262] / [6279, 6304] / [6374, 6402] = 1.3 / 18.1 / 18.2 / 18.1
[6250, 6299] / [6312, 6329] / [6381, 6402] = 0.8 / 17.9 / 18.2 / 18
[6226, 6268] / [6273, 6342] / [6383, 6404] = 3.4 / 18.2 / 18.4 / 18.3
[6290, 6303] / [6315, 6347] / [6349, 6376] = -0.6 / 16.9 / 17.8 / 17.4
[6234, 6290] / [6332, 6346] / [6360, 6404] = 0.1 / 18.1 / 18.1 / 18.1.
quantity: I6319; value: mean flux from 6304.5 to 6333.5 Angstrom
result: 17.4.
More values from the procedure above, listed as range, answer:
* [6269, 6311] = 17.4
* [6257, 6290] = 18.1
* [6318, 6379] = 17.9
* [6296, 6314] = 17.1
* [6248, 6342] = 17.8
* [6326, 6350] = 17.9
